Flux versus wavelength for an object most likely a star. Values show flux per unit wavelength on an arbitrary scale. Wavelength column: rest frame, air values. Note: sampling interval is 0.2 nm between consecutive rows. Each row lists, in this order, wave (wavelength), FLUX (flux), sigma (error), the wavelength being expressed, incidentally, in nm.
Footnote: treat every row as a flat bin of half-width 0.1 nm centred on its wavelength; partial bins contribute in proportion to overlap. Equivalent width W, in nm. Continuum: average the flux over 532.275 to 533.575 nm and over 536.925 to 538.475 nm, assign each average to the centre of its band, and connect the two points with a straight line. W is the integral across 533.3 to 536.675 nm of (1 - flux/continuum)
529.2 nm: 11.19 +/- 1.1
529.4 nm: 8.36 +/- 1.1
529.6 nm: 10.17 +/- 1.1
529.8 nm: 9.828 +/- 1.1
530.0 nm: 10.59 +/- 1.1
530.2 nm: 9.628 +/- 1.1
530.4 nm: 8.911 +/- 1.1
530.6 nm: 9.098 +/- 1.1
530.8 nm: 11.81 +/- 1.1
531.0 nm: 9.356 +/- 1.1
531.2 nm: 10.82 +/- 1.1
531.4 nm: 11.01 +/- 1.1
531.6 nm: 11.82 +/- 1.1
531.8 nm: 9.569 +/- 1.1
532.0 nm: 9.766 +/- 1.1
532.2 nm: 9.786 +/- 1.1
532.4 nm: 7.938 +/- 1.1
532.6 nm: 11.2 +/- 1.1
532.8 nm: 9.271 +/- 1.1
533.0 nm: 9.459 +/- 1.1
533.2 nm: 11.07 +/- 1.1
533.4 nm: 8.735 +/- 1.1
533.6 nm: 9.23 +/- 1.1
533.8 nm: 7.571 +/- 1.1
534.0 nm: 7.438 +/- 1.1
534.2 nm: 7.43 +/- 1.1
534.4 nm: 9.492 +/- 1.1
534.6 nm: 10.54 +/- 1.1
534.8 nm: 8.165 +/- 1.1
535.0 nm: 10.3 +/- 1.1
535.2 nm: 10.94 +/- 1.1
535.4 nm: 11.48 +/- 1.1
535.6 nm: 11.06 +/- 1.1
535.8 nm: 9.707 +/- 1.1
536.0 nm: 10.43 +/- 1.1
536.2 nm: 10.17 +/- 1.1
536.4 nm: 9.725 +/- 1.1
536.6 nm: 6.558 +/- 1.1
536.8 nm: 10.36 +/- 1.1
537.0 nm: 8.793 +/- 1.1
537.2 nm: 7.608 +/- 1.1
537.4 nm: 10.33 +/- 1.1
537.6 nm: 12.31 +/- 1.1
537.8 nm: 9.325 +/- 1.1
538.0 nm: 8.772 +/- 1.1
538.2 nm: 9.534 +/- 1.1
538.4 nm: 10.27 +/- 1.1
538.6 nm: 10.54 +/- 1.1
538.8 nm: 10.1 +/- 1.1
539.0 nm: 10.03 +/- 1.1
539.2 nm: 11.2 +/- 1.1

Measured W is 0.08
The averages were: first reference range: 9.59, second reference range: 9.62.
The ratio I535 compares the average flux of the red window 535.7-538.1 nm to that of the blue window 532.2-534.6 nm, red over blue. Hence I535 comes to 1.0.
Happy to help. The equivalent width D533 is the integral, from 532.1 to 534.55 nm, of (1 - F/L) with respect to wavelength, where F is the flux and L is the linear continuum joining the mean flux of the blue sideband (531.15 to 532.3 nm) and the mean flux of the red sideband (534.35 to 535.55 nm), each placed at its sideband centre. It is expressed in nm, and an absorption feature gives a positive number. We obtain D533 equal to 0.297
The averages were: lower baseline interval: 10.4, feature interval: 9.08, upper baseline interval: 10.2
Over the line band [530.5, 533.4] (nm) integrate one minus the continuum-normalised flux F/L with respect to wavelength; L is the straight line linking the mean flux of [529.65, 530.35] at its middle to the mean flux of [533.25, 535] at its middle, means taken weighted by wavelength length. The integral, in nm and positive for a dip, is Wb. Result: -0.221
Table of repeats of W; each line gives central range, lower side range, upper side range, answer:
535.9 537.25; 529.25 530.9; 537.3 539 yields 0.125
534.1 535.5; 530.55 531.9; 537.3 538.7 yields 0.078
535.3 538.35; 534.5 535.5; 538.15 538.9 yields 0.138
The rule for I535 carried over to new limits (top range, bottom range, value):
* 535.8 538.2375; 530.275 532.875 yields 0.95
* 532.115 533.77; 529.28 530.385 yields 0.98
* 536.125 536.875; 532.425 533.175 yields 0.92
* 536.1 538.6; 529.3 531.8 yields 0.94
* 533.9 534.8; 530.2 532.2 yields 0.85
